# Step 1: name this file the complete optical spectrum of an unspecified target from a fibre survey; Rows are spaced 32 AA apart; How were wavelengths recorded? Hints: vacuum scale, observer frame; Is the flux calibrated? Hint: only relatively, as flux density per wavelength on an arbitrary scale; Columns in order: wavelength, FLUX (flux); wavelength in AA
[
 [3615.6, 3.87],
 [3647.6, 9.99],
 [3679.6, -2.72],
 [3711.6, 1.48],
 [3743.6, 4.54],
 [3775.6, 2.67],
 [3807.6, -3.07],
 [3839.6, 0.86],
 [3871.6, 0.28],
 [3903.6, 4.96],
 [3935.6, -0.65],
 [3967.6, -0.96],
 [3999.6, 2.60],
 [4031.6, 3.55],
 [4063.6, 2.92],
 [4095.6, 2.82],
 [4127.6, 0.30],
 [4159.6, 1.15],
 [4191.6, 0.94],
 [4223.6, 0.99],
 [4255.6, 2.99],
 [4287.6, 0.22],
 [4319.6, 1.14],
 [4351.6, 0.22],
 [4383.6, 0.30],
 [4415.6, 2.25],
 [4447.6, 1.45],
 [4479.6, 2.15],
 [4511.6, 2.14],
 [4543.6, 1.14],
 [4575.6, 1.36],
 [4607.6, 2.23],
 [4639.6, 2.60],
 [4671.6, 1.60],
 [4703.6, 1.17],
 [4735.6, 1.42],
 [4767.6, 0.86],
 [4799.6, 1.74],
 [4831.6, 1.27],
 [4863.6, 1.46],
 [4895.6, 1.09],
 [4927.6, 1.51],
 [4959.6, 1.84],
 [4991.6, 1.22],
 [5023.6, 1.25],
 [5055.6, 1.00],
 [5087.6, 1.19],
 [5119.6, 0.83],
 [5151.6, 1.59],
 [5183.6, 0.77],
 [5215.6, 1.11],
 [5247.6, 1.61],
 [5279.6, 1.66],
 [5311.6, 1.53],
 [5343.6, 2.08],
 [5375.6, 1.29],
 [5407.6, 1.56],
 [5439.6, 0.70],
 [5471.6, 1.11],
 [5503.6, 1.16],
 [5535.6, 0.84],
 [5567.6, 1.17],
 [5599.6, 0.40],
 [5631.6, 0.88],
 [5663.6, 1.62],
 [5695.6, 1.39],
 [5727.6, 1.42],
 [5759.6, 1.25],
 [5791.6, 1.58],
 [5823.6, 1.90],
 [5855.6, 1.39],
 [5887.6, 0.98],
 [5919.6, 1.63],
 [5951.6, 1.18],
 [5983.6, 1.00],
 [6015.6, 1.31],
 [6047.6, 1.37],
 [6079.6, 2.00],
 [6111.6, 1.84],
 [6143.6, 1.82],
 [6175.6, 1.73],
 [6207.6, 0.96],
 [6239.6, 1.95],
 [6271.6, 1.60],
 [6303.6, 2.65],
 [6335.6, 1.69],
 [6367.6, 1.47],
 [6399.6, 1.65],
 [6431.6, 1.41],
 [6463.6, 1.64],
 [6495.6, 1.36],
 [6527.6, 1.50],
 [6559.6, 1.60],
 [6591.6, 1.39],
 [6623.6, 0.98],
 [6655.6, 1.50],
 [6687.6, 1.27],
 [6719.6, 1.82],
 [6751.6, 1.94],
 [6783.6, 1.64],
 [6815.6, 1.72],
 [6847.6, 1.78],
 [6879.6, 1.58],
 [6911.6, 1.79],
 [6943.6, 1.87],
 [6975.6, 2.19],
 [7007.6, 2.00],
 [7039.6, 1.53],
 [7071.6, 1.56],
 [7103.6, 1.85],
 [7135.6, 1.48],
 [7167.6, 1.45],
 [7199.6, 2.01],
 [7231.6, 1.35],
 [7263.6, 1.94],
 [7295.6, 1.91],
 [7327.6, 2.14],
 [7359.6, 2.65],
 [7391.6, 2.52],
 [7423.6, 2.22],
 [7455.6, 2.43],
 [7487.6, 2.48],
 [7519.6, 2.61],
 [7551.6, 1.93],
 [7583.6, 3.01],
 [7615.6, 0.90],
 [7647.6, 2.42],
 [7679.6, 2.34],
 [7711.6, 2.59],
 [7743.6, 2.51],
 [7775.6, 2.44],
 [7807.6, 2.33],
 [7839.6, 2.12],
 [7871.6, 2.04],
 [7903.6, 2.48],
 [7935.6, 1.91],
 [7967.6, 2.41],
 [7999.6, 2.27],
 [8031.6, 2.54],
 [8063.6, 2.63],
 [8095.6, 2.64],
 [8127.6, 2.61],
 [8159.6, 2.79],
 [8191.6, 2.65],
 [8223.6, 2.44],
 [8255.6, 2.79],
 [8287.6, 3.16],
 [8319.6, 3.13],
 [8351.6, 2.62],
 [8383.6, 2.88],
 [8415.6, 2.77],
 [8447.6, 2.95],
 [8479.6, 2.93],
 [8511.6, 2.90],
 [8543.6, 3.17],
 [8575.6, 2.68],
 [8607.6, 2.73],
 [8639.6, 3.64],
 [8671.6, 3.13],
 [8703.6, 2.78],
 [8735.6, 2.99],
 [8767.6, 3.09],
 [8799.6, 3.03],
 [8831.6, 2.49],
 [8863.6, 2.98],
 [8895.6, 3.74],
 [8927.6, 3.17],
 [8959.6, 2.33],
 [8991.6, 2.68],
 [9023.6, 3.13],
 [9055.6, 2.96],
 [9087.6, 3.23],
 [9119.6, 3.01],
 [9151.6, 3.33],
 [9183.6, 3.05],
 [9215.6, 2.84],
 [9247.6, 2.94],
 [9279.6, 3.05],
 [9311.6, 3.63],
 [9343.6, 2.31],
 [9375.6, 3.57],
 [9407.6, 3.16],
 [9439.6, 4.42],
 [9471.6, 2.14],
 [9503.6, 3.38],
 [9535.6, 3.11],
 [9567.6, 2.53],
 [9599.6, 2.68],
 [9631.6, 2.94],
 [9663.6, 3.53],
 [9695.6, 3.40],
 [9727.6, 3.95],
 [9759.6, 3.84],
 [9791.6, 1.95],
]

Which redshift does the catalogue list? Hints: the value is 0.84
